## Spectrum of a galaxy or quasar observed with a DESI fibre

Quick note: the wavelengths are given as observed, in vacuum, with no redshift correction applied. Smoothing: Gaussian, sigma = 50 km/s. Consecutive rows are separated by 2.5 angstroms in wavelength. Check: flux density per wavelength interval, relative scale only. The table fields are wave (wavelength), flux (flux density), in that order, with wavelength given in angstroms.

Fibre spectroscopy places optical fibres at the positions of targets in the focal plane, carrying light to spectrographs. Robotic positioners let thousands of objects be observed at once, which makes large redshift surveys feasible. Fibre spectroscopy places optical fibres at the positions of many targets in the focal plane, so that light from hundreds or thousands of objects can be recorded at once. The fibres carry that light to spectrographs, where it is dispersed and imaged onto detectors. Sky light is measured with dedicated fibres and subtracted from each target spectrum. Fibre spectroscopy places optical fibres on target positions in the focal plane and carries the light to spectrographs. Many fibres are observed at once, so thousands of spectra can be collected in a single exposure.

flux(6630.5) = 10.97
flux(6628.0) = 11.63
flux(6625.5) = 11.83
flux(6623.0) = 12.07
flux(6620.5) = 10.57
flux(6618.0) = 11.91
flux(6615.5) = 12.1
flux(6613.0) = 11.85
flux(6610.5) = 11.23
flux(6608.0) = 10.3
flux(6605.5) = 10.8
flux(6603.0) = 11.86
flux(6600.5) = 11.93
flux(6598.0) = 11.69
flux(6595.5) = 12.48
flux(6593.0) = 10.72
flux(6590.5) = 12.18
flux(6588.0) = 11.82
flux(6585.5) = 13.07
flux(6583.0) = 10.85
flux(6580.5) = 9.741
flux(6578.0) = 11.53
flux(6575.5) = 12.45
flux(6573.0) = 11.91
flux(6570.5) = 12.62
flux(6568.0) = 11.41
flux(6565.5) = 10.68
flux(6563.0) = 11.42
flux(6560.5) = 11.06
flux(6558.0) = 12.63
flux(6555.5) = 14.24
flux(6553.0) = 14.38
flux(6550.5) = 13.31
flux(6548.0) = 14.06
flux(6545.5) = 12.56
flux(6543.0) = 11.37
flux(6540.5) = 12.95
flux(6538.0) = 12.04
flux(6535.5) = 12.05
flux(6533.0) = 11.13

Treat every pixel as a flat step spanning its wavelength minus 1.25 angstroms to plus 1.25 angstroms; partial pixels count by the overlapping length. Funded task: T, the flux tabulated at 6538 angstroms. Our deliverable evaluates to 12.04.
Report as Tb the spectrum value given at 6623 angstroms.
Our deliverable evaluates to 12.07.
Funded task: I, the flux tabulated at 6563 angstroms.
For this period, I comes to 11.42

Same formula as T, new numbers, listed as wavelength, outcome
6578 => 11.53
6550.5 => 13.31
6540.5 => 12.95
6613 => 11.85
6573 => 11.91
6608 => 10.3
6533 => 11.13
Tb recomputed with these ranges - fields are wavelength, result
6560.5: 11.06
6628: 11.63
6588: 11.82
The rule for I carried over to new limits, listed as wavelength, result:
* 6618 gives 11.91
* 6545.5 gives 12.56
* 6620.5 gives 10.57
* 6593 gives 10.72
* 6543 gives 11.37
